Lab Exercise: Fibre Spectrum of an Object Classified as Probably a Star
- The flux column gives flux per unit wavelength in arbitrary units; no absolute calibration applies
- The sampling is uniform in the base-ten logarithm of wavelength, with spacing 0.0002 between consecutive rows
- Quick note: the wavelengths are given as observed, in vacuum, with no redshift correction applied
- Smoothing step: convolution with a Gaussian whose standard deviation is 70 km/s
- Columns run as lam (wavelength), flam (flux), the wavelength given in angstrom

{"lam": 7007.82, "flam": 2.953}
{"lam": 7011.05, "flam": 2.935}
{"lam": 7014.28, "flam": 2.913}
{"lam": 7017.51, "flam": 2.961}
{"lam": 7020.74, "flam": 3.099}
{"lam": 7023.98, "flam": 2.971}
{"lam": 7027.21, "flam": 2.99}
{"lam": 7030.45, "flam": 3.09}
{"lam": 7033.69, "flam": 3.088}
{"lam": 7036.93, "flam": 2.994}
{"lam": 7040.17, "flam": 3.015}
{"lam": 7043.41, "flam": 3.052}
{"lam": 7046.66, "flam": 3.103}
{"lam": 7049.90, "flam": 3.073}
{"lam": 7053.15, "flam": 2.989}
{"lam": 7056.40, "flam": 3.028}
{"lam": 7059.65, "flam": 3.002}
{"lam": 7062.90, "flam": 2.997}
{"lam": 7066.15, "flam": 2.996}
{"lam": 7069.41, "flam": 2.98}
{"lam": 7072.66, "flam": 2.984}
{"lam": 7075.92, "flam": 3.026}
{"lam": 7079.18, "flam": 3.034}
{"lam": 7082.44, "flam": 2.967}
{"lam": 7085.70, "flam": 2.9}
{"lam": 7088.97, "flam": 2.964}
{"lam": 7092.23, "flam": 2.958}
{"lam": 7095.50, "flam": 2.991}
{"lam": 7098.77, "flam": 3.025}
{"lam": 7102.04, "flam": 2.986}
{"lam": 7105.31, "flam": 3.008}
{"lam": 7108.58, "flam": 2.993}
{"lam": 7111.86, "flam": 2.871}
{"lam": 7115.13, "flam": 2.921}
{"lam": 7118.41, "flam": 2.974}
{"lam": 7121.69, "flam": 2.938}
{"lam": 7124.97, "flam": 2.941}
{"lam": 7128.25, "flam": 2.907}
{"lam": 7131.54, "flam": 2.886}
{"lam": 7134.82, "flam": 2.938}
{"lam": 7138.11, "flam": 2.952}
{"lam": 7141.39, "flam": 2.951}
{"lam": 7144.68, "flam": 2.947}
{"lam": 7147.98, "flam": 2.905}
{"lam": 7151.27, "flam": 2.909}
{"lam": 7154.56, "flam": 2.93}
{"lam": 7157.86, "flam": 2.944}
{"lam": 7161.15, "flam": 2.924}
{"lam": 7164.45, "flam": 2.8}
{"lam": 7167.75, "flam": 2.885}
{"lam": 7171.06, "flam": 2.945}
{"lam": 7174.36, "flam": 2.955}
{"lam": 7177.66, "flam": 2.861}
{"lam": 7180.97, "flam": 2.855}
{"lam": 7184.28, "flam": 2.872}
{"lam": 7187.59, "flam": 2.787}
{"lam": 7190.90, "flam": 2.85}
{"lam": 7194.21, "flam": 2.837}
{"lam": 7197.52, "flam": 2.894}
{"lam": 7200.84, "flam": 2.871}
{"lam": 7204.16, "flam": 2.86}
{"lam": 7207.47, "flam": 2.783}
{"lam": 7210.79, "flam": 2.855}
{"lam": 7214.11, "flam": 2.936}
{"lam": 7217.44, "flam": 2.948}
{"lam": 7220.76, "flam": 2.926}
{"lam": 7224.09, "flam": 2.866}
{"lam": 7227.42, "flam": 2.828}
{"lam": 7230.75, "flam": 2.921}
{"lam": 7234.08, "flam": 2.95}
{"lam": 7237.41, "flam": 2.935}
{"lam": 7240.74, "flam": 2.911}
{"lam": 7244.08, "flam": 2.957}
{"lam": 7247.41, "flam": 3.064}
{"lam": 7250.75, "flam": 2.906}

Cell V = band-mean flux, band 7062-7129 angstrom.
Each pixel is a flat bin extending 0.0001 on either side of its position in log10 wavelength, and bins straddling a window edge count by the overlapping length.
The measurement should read 2.97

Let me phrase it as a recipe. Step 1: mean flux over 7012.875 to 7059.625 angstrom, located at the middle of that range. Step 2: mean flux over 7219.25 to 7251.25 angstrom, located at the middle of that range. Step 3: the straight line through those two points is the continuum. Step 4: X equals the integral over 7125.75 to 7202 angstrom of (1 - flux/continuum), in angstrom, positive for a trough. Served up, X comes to 1.7 angstrom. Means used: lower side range 3.03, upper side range 2.93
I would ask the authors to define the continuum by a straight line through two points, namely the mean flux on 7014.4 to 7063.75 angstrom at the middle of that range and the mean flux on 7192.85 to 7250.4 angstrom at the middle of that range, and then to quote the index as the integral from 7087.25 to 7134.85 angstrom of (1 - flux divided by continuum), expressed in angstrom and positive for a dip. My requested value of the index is 0.4 angstrom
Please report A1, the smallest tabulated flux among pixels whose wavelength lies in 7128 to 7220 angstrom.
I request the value 2.783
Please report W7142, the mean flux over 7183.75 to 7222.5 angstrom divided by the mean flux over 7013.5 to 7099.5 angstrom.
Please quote 1.0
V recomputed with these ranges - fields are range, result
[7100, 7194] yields 2.91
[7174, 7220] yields 2.87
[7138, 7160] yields 2.93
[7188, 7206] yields 2.86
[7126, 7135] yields 2.91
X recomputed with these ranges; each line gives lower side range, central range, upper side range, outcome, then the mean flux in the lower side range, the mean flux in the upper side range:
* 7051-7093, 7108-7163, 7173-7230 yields 0.01 angstrom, 2.99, 2.87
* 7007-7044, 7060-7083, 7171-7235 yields -0.21 angstrom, 3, 2.88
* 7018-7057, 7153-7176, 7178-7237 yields 0.03 angstrom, 3.04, 2.87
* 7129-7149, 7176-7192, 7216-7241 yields 0.41 angstrom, 2.93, 2.91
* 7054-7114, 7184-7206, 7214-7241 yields 0.58 angstrom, 2.98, 2.91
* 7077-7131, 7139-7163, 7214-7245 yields 0.11 angstrom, 2.96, 2.92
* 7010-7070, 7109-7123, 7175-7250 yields 0.14 angstrom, 3.02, 2.89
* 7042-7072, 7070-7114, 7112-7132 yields -0.09 angstrom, 3.02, 2.93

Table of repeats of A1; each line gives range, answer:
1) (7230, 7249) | 2.911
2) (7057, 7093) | 2.9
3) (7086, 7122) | 2.871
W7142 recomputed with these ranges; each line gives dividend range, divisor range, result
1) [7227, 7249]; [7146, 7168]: 1.02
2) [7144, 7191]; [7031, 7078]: 0.96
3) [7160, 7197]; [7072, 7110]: 0.96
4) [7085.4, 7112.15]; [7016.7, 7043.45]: 0.98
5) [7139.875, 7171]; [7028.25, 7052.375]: 0.95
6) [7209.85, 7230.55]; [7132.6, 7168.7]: 0.99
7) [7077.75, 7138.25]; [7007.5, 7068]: 0.98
